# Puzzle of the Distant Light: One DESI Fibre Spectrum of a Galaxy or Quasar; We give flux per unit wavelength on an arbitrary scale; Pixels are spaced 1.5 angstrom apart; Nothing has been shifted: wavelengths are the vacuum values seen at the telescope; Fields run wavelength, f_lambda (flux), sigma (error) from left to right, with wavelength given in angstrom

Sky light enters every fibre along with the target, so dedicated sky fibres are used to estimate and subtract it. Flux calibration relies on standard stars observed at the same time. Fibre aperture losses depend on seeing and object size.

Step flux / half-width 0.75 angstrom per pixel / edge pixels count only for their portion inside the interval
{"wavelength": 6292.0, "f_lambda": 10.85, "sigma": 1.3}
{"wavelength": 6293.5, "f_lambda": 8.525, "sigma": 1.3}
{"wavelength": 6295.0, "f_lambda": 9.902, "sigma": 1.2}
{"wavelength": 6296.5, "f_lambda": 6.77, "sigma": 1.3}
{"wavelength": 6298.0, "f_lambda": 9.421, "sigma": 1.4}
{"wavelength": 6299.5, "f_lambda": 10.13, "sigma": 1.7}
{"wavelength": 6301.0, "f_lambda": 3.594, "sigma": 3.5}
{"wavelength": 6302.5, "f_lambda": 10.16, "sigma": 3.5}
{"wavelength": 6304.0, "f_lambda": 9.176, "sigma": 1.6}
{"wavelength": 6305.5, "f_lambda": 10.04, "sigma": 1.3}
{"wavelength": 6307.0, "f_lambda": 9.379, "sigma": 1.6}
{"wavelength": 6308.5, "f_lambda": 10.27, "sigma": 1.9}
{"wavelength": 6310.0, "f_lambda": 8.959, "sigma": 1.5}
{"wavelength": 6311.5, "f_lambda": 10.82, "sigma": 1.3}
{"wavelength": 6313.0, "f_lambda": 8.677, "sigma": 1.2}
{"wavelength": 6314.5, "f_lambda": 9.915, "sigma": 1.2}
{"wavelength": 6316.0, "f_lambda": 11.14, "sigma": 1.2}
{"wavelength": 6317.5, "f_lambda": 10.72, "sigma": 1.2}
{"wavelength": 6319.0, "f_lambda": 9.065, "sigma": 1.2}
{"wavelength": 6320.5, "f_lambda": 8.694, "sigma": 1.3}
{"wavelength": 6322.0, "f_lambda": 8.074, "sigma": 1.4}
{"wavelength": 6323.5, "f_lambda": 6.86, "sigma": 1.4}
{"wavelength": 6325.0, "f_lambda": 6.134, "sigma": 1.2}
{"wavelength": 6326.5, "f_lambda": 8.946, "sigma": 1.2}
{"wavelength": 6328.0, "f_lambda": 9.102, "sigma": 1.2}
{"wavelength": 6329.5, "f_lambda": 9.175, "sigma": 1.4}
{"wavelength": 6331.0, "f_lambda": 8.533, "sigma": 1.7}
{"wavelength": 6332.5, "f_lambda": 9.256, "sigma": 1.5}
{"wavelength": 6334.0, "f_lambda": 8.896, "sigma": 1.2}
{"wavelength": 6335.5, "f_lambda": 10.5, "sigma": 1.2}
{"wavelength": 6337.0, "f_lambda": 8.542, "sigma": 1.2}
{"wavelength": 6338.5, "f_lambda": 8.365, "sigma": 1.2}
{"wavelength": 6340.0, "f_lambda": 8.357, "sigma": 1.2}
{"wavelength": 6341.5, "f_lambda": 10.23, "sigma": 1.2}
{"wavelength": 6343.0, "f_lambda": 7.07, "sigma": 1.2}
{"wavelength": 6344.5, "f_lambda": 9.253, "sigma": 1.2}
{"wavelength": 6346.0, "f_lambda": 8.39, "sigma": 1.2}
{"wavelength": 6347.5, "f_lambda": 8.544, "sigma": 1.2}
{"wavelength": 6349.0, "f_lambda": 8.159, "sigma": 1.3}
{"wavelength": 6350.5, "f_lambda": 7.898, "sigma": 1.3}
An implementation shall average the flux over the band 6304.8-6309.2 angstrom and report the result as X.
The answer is 9.89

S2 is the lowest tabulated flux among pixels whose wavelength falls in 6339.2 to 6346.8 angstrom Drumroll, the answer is 7.07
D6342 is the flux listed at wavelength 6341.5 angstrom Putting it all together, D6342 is 10.23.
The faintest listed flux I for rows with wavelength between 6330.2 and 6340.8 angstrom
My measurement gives 8.357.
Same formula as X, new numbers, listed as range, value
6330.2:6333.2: 8.89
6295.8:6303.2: 8.01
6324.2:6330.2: 8.32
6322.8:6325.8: 6.53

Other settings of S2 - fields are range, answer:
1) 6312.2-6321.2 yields 8.677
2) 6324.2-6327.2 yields 6.134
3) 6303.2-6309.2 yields 9.176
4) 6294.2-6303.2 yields 3.594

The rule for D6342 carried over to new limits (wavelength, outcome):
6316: 11.14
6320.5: 8.694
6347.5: 8.544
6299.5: 10.13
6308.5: 10.27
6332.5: 9.256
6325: 6.134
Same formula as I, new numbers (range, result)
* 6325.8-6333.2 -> 8.533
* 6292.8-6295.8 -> 8.525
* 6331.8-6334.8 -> 8.896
